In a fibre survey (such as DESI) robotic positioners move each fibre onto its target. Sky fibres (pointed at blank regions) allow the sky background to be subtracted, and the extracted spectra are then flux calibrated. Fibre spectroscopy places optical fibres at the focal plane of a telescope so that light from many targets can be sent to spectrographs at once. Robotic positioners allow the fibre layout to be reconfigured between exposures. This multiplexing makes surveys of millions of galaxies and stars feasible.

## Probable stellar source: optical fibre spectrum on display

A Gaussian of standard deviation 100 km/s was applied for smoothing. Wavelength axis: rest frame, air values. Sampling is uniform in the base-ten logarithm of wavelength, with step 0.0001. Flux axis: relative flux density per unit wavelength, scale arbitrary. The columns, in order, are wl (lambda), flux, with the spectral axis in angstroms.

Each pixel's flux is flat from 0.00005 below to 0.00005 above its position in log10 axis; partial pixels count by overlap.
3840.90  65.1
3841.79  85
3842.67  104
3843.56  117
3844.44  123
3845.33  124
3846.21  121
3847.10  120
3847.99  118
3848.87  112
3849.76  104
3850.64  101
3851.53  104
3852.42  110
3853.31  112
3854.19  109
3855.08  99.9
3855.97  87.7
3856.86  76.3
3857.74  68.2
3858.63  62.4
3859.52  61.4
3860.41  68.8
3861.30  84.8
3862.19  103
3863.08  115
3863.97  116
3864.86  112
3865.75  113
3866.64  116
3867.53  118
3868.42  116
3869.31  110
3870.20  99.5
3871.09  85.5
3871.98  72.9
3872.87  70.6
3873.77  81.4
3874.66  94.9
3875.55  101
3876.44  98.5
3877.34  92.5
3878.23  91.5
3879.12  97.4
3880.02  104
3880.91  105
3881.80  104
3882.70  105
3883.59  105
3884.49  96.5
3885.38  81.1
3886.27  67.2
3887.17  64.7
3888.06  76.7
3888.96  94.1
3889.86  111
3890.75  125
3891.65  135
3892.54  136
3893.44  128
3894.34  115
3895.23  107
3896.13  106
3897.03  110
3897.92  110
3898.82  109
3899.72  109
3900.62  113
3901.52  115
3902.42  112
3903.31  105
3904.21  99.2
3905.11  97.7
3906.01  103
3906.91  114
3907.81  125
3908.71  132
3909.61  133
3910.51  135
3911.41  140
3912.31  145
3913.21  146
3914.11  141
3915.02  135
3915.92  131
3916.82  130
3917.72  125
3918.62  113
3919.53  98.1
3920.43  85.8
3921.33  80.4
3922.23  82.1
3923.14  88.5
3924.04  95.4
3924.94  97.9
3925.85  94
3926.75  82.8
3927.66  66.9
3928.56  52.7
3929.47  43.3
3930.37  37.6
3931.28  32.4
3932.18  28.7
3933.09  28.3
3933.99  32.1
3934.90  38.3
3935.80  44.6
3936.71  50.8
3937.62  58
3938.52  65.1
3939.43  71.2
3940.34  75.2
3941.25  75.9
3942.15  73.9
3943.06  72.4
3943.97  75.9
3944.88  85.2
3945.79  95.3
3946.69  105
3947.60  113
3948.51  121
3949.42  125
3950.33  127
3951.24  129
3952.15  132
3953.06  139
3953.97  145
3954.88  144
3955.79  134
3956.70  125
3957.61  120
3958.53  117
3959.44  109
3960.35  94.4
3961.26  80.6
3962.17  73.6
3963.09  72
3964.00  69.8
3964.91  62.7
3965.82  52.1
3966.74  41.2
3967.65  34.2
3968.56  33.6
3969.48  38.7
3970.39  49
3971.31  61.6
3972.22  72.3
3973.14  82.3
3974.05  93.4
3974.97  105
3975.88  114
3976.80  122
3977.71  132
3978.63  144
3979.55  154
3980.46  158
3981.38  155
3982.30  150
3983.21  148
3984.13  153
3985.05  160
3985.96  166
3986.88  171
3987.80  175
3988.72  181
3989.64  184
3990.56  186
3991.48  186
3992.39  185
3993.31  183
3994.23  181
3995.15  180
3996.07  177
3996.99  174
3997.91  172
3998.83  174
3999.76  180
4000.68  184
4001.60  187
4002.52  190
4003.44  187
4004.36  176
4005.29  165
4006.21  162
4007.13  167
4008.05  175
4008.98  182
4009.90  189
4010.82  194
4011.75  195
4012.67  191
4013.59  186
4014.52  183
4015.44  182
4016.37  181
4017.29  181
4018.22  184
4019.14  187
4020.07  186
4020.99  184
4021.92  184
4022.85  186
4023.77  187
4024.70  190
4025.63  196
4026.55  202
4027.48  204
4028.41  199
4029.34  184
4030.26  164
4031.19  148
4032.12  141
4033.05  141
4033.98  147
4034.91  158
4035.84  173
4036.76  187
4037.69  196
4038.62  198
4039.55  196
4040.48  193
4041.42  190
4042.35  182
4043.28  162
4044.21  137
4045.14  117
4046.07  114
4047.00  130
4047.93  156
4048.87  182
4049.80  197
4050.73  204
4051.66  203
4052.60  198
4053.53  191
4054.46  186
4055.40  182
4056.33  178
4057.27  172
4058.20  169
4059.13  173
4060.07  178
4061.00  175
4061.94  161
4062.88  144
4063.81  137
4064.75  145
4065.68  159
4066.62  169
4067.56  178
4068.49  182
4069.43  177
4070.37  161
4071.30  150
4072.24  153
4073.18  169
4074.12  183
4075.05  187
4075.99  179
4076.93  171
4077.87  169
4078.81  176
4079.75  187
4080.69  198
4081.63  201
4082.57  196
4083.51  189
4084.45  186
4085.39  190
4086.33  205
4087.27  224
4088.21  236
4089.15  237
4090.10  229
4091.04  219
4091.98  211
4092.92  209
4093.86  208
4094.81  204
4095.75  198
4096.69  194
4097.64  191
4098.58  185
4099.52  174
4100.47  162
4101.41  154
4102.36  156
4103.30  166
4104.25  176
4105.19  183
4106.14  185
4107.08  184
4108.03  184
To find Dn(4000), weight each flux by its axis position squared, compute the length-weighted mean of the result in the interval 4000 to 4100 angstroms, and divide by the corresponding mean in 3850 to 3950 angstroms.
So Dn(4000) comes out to 2.04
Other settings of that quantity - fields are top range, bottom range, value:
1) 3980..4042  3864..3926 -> 1.76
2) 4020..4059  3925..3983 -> 2.09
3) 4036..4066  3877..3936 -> 1.88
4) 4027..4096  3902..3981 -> 2.02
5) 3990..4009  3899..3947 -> 2.05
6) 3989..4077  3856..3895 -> 1.96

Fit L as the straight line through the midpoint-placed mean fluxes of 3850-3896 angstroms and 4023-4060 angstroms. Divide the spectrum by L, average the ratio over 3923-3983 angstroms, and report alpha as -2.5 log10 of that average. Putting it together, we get 0.47 mag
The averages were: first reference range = 98.3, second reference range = 175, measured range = 88.1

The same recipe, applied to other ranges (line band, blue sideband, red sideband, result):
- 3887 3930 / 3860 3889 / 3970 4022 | 0.05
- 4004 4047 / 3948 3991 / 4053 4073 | -0.20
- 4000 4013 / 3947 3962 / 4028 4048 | -0.22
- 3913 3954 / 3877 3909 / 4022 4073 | 0.37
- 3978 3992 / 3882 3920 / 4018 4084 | -0.11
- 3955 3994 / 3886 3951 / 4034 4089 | 0.10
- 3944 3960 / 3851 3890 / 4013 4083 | 0.10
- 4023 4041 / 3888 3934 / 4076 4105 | -0.10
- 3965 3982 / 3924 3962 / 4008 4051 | 0.30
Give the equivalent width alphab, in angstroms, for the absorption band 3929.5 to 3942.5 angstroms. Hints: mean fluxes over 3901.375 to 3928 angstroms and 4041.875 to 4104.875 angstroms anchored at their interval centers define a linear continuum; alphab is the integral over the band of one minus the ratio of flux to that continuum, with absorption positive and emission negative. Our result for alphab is 7.6 angstroms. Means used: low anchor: 112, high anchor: 179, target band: 50.5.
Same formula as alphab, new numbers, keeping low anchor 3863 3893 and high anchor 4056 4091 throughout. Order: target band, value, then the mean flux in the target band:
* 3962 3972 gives 6.10 angstroms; 53.4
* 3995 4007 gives -2.09 angstroms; 177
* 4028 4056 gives -0.66 angstroms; 172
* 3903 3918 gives -1.61 angstroms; 126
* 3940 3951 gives 2.75 angstroms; 96.3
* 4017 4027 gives -1.78 angstroms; 188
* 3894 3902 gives -0.14 angstroms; 110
